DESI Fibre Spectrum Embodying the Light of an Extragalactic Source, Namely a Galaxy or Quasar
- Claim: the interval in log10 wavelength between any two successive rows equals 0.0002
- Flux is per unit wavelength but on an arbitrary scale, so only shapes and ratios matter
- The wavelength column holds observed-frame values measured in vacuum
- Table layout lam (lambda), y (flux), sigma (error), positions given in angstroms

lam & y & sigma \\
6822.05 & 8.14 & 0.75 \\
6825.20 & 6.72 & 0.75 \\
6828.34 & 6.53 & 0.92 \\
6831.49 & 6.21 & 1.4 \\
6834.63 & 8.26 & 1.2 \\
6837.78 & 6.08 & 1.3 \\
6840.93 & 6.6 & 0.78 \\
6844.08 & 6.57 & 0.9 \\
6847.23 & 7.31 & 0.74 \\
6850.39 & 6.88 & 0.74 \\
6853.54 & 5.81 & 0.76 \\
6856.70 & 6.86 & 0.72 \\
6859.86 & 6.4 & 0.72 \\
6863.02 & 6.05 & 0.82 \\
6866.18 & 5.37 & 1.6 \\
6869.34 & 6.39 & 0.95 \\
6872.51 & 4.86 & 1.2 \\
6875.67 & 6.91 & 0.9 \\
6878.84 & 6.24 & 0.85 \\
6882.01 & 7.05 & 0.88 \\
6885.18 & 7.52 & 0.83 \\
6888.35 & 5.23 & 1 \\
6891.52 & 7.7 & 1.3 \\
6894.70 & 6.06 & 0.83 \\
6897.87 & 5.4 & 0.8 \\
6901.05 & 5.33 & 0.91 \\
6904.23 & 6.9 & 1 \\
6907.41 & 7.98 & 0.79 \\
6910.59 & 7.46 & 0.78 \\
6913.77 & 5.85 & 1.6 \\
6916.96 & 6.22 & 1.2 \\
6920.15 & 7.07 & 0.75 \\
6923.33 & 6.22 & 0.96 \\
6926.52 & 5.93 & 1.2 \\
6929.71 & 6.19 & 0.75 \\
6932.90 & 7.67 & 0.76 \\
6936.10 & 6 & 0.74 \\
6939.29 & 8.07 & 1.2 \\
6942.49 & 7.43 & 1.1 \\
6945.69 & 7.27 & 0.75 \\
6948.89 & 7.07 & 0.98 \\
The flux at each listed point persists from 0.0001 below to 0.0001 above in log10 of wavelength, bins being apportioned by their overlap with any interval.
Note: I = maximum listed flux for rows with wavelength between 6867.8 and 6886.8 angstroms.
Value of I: 7.52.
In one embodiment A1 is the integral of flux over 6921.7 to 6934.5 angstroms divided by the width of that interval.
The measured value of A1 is 6.51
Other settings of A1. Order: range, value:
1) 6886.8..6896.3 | 6.33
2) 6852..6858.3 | 6.33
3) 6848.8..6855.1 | 6.35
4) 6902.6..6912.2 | 7.44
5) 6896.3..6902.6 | 5.36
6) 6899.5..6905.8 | 6.12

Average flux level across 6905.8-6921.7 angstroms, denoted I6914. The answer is 6.91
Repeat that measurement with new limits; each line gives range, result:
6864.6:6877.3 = 5.88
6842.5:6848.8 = 6.94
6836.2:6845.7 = 6.42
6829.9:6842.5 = 6.79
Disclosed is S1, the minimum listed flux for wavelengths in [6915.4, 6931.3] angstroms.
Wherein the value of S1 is 5.93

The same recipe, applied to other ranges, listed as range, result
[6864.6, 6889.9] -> 4.86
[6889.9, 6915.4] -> 5.33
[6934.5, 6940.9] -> 6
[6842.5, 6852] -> 6.57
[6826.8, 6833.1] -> 6.21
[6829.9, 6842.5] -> 6.08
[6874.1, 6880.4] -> 6.24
